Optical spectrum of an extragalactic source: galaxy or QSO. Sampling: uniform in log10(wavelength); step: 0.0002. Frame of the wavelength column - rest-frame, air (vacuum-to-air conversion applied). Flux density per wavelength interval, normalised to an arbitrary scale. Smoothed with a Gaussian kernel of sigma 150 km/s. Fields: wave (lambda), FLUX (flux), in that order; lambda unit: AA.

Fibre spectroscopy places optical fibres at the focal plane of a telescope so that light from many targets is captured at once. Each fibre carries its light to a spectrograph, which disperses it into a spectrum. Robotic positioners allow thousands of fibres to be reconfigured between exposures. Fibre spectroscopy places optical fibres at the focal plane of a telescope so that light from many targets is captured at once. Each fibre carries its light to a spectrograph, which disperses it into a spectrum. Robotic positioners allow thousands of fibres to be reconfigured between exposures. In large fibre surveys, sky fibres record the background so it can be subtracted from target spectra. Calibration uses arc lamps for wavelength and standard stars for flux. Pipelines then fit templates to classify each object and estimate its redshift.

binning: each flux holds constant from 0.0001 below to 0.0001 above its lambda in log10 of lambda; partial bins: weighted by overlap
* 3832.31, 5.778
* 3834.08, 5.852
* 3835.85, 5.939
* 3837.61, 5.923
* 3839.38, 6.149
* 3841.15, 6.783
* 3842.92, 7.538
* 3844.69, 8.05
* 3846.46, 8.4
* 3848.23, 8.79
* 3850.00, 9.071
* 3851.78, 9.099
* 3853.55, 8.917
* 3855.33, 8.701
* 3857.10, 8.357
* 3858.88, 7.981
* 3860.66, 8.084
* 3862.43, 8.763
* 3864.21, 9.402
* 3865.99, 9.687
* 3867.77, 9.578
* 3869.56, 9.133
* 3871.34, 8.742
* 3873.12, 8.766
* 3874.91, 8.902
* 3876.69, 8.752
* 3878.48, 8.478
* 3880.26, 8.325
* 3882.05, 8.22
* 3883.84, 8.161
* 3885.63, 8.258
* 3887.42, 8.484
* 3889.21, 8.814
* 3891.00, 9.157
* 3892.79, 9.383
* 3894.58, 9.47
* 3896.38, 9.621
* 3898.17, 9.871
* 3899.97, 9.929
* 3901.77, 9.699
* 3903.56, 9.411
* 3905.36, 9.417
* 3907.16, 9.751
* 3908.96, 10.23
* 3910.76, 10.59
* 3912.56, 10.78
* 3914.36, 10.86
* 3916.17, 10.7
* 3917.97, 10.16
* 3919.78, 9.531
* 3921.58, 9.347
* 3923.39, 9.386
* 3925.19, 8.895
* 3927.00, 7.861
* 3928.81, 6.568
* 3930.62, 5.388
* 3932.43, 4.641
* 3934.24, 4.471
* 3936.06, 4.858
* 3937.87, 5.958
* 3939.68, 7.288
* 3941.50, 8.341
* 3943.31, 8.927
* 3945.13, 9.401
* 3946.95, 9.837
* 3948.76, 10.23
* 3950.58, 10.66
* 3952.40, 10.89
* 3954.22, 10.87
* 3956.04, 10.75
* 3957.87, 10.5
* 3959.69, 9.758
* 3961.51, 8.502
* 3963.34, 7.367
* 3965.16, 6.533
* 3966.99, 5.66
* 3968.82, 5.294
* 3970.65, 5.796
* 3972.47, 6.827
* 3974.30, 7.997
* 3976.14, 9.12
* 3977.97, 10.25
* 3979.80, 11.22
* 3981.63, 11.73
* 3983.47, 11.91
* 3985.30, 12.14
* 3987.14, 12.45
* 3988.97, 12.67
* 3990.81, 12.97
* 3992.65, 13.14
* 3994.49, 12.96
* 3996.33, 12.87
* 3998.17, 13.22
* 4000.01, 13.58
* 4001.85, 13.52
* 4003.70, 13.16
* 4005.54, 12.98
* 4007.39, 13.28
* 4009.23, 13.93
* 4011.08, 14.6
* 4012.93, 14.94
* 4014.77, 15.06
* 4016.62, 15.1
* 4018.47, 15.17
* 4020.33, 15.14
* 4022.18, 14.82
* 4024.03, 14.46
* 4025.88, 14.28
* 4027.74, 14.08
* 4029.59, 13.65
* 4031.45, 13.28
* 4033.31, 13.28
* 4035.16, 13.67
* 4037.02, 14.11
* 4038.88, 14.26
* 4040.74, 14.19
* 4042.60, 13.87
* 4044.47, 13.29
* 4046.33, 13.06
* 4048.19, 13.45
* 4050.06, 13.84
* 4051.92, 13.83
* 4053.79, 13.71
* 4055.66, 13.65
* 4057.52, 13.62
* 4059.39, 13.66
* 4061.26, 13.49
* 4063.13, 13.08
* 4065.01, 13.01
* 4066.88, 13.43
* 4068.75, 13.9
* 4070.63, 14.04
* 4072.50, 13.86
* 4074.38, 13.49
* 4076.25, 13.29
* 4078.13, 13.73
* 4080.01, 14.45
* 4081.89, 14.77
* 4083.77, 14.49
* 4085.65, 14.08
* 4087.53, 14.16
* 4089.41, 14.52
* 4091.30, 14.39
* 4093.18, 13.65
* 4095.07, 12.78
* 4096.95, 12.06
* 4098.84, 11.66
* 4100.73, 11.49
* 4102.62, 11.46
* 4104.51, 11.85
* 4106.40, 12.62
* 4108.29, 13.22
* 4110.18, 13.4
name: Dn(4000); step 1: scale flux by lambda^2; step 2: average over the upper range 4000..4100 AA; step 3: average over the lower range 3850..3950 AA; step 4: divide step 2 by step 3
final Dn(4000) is 1.7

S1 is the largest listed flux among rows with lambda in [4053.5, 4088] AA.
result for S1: 14.77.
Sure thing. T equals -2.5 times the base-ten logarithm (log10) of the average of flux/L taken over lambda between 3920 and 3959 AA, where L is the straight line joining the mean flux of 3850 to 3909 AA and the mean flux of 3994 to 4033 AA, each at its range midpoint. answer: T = 0.32 mag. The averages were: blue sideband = 9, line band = 8.37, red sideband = 14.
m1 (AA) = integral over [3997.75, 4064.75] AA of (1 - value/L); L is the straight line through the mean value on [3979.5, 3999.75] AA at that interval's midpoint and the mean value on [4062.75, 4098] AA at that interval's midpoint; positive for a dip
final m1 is -4.1 AA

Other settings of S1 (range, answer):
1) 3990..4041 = 15.17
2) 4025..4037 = 14.28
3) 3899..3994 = 13.14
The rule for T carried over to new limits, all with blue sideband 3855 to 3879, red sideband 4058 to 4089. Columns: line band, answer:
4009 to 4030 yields -0.17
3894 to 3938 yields 0.14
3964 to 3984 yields 0.35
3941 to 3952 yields 0.11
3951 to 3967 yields 0.19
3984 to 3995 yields -0.08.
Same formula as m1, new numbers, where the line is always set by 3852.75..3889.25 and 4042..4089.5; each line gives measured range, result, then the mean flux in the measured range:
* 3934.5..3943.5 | 3.2 AA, 6.74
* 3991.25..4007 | -1.5 AA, 13.2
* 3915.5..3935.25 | 4.3 AA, 7.85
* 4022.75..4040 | -1.4 AA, 13.9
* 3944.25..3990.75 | 6.7 AA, 9.6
